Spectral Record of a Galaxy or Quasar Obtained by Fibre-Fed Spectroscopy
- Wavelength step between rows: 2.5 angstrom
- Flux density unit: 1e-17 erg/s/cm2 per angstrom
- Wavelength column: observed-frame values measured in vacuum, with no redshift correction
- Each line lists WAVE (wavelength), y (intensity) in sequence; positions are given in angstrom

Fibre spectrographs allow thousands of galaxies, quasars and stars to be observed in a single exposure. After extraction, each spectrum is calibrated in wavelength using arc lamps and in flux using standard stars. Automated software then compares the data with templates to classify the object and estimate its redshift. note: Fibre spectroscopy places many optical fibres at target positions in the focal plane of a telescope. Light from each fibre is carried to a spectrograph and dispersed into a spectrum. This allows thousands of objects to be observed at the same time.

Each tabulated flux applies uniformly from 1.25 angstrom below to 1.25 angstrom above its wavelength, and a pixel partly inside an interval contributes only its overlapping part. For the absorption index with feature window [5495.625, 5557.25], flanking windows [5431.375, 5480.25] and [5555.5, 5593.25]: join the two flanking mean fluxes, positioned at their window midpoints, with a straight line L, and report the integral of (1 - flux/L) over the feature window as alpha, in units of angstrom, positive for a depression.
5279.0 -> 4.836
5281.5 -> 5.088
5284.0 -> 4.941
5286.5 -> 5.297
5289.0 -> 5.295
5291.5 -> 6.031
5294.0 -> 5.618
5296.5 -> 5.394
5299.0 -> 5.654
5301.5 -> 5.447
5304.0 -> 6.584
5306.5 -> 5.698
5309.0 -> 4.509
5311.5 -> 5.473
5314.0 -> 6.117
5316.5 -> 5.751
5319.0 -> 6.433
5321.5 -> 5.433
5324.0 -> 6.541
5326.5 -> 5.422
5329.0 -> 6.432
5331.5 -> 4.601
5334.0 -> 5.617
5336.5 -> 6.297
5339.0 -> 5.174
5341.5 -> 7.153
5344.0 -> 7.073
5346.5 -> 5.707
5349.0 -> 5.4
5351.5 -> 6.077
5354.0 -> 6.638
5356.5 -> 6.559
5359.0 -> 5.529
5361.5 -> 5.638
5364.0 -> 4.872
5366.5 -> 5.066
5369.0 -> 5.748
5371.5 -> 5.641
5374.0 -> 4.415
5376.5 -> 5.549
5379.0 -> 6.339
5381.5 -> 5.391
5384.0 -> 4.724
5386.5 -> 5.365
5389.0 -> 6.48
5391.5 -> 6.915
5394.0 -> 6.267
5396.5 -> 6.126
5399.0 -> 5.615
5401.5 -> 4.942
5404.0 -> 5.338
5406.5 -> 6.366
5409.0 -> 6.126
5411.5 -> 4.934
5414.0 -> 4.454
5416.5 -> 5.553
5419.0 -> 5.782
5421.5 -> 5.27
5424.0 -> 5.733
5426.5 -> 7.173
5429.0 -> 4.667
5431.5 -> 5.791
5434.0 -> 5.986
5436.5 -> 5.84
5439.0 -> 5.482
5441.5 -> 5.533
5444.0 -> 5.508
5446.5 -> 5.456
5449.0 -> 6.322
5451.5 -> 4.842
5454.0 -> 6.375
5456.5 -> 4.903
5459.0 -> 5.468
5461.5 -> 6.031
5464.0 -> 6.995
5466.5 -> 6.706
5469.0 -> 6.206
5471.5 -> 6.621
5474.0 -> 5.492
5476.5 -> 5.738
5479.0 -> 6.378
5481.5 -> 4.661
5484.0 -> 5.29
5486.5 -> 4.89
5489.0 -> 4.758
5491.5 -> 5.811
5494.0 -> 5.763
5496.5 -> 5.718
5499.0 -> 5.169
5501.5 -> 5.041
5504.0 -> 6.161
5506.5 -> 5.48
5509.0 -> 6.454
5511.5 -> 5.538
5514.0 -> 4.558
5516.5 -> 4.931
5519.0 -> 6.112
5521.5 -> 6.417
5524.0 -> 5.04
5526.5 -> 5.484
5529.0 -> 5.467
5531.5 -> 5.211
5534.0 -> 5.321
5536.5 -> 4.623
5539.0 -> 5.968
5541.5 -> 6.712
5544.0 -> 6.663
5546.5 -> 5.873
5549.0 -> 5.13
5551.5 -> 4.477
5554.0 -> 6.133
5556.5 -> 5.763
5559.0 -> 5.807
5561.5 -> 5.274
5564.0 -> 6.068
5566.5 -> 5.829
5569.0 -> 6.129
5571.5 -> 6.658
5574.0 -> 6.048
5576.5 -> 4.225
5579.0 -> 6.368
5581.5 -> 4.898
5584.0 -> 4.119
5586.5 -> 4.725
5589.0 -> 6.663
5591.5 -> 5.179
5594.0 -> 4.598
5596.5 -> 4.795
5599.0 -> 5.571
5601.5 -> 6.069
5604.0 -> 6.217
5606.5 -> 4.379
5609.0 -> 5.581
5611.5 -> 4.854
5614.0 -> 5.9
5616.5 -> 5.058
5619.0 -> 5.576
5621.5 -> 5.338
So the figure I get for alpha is 1.3 angstrom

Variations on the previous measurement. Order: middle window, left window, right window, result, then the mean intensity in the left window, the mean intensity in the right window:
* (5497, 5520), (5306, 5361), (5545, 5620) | 0.4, 5.89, 5.47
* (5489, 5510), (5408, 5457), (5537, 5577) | 0.3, 5.59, 5.8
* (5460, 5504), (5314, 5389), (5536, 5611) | -0.7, 5.76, 5.55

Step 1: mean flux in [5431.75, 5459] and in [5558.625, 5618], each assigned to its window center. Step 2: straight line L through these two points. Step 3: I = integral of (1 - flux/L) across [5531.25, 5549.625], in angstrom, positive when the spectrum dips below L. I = -0.74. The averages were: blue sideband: 5.62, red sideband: 5.45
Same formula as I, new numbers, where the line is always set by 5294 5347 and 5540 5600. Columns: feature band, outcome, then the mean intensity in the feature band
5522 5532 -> 0.4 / 5.39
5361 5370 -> 0.8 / 5.29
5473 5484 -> 0.3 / 5.54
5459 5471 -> -1.5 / 6.39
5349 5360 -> -0.6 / 6.13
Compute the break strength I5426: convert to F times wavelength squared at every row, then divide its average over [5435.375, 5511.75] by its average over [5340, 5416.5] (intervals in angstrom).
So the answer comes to 1.03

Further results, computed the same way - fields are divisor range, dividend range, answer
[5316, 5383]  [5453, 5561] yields 1.03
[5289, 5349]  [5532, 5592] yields 1.06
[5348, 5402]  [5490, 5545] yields 1.04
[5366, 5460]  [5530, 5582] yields 1.07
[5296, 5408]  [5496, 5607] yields 1.03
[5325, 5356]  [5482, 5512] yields 0.97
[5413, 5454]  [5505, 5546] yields 1.04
